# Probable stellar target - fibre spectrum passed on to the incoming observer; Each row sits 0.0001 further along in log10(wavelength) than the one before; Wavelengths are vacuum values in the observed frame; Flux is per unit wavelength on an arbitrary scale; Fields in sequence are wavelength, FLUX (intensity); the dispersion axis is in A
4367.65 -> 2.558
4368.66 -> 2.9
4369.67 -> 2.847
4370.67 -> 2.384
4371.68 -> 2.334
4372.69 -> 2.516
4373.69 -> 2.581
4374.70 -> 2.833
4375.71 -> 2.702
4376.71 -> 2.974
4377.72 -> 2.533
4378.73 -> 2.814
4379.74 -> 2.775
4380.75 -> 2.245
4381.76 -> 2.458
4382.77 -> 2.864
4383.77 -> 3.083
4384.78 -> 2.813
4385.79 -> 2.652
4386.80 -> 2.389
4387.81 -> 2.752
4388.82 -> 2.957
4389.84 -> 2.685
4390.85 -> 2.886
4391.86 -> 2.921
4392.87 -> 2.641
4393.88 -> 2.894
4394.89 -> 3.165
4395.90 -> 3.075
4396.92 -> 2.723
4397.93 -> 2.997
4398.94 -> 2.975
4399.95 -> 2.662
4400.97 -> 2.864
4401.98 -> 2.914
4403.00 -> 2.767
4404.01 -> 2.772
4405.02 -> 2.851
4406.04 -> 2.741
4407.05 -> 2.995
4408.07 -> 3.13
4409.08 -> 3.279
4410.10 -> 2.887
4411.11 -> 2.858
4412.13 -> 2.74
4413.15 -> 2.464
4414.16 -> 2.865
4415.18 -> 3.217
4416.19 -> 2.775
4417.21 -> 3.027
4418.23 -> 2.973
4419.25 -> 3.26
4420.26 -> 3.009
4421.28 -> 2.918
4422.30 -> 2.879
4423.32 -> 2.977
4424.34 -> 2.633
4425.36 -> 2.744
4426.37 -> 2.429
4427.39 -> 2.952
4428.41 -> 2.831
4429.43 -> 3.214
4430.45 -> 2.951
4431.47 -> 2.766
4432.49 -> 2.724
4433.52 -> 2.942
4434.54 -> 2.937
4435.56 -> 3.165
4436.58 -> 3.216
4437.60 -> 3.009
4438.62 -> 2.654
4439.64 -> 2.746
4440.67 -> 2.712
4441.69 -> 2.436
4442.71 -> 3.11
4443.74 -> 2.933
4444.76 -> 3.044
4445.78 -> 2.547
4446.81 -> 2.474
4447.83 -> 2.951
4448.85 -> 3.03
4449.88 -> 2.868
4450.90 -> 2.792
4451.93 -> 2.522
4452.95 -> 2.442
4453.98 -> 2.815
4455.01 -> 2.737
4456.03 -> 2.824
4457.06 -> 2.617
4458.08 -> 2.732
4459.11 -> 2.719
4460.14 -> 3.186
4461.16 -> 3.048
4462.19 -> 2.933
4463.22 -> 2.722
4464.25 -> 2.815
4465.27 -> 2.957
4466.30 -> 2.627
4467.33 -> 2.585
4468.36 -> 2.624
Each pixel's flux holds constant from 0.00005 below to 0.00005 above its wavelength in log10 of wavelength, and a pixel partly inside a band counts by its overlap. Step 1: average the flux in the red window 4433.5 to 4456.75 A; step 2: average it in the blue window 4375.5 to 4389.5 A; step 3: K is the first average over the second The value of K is 1.04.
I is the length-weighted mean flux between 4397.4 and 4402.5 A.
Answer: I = 2.88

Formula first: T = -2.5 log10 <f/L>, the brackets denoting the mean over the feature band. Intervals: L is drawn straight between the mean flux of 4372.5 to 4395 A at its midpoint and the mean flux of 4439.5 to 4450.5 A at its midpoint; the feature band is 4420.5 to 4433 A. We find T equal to -0.020 mag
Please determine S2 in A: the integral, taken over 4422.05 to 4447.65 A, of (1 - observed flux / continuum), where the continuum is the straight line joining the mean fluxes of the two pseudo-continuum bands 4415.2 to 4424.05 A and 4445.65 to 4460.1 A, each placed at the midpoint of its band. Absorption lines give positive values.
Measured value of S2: 0.2 A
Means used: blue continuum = 2.98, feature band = 2.84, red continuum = 2.74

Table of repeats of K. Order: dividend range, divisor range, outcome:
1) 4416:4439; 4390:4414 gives 1.01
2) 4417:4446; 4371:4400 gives 1.05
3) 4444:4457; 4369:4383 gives 1.05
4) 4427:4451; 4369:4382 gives 1.10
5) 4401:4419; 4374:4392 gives 1.06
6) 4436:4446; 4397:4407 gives 1.00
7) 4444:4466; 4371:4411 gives 1.00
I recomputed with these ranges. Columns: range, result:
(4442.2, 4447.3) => 2.82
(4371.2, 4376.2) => 2.59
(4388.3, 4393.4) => 2.82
